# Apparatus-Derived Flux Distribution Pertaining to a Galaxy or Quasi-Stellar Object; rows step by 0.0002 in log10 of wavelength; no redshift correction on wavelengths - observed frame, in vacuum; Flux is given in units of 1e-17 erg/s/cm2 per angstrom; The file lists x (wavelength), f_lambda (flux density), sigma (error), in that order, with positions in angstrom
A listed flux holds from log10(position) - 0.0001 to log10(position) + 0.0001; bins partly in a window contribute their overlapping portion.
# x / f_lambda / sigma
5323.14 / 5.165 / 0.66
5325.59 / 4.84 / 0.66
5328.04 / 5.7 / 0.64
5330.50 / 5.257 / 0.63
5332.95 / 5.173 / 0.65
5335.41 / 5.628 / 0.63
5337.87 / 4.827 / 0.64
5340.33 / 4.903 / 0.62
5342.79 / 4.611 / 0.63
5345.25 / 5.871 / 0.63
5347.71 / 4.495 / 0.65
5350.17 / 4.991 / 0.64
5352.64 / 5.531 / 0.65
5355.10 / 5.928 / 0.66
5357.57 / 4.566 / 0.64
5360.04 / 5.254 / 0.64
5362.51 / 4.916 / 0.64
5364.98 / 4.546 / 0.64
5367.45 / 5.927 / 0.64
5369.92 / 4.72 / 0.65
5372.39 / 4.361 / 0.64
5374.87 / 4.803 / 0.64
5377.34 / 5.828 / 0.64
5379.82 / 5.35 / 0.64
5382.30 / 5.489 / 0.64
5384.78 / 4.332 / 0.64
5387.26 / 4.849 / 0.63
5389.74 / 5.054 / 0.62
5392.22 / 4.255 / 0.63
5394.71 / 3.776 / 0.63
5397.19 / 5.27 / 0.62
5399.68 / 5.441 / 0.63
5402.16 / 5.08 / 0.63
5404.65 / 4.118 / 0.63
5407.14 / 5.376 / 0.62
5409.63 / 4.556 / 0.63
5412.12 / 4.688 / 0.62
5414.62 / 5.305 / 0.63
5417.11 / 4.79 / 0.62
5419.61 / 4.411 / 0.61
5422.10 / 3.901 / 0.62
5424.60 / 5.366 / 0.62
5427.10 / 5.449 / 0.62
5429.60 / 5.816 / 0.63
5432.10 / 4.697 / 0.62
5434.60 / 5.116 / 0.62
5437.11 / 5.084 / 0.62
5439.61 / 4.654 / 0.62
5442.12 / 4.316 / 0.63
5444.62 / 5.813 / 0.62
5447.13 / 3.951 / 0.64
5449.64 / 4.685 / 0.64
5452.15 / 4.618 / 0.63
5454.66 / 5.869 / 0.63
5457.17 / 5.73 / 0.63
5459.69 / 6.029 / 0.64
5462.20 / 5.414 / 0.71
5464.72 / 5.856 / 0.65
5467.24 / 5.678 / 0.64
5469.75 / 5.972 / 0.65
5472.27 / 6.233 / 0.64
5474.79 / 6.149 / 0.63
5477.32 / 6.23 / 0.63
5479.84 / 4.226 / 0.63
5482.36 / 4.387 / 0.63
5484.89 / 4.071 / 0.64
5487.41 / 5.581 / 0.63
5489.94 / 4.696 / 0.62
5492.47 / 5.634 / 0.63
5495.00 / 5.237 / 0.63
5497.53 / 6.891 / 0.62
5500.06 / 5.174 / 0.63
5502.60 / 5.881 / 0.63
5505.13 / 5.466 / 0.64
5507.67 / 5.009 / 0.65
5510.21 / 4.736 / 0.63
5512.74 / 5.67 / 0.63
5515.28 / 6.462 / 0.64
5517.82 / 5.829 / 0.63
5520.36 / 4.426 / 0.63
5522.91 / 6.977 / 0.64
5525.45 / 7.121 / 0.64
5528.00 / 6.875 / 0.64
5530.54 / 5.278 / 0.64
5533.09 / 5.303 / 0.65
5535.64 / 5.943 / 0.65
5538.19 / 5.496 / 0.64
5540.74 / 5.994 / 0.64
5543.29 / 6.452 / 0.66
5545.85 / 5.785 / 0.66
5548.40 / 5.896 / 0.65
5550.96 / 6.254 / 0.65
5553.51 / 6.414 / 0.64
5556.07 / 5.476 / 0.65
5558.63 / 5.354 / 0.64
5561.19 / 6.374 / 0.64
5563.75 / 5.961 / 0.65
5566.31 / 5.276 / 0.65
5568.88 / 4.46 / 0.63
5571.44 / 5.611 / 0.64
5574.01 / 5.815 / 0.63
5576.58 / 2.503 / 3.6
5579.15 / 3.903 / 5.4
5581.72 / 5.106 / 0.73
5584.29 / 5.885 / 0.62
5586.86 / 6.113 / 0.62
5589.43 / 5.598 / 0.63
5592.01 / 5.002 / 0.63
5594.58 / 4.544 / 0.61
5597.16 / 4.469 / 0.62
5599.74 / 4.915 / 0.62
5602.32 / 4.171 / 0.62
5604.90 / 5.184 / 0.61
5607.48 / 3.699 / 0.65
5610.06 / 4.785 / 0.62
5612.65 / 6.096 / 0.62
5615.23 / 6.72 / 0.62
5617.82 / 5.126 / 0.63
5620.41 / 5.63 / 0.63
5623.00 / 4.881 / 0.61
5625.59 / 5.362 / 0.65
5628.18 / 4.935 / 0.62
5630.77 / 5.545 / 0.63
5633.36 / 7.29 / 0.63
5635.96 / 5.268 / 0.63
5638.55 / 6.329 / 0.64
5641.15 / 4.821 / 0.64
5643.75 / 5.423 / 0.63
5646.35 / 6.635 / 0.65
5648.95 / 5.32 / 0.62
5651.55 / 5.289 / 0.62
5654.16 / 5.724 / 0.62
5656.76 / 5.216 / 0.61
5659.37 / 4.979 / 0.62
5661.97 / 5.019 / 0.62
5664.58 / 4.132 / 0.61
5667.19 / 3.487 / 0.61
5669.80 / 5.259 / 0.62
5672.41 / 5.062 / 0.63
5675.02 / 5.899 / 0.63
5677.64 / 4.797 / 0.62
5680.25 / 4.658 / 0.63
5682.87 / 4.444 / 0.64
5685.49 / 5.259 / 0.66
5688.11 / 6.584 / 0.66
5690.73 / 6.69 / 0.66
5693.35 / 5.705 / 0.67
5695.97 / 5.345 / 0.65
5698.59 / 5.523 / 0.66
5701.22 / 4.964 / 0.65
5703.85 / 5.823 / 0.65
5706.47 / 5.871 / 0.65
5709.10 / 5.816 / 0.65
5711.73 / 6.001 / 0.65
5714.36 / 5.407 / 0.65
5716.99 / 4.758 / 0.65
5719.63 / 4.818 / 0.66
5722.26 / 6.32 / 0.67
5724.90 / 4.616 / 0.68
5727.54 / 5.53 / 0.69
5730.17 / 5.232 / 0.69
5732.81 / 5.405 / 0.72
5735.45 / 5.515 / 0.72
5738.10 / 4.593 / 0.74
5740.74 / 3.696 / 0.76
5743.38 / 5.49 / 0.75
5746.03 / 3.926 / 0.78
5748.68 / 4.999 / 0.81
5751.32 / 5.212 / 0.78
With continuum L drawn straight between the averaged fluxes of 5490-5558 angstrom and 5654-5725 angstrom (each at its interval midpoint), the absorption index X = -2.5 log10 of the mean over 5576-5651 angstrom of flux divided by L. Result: 0.06 mag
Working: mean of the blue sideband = 5.81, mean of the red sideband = 5.3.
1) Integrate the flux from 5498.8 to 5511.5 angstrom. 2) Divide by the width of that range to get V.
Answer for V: 5.25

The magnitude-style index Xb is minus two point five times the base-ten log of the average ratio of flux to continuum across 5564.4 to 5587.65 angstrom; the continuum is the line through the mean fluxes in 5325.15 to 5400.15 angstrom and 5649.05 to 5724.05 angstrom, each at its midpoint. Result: 0.05 mag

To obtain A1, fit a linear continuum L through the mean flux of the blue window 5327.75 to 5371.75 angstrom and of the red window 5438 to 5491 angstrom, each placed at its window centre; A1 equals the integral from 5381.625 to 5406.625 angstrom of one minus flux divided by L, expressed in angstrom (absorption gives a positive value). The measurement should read 2.0 angstrom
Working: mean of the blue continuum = 5.14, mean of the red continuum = 5.25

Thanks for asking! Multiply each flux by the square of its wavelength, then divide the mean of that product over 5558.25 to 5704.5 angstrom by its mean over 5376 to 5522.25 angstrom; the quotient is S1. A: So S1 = 1.1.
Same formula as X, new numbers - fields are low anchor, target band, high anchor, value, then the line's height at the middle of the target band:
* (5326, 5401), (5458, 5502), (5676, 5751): -0.08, 5.13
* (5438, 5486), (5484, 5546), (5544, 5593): -0.07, 5.34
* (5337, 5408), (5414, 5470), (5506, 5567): 0.04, 5.35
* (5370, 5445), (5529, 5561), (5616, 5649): -0.10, 5.33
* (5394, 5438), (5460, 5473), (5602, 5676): -0.17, 5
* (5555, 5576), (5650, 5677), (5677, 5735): 0.09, 5.44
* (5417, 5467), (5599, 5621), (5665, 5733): 0.02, 5.26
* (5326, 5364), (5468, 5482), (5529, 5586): -0.06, 5.36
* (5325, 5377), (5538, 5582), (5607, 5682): -0.04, 5.24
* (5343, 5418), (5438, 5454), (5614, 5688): 0.07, 5.06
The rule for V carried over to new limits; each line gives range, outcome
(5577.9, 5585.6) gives 4.98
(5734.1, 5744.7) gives 4.82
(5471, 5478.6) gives 6.19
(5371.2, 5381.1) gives 5.09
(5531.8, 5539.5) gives 5.58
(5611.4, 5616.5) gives 6.42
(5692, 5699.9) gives 5.54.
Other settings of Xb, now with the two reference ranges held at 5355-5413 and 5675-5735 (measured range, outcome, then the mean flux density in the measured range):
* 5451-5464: -0.11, 5.55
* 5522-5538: -0.20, 6.18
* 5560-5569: -0.09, 5.64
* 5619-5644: -0.05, 5.55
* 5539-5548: -0.16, 6.03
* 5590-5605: 0.12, 4.72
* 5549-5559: -0.14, 5.92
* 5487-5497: -0.06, 5.38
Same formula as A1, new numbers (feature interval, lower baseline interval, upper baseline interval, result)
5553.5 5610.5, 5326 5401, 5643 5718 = 2.3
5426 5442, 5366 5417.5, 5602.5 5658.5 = -0.2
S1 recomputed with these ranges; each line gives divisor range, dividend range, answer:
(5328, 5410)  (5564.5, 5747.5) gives 1.16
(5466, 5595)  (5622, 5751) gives 1.01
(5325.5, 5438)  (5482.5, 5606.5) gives 1.15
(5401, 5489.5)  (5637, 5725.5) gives 1.14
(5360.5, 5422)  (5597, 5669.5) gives 1.18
